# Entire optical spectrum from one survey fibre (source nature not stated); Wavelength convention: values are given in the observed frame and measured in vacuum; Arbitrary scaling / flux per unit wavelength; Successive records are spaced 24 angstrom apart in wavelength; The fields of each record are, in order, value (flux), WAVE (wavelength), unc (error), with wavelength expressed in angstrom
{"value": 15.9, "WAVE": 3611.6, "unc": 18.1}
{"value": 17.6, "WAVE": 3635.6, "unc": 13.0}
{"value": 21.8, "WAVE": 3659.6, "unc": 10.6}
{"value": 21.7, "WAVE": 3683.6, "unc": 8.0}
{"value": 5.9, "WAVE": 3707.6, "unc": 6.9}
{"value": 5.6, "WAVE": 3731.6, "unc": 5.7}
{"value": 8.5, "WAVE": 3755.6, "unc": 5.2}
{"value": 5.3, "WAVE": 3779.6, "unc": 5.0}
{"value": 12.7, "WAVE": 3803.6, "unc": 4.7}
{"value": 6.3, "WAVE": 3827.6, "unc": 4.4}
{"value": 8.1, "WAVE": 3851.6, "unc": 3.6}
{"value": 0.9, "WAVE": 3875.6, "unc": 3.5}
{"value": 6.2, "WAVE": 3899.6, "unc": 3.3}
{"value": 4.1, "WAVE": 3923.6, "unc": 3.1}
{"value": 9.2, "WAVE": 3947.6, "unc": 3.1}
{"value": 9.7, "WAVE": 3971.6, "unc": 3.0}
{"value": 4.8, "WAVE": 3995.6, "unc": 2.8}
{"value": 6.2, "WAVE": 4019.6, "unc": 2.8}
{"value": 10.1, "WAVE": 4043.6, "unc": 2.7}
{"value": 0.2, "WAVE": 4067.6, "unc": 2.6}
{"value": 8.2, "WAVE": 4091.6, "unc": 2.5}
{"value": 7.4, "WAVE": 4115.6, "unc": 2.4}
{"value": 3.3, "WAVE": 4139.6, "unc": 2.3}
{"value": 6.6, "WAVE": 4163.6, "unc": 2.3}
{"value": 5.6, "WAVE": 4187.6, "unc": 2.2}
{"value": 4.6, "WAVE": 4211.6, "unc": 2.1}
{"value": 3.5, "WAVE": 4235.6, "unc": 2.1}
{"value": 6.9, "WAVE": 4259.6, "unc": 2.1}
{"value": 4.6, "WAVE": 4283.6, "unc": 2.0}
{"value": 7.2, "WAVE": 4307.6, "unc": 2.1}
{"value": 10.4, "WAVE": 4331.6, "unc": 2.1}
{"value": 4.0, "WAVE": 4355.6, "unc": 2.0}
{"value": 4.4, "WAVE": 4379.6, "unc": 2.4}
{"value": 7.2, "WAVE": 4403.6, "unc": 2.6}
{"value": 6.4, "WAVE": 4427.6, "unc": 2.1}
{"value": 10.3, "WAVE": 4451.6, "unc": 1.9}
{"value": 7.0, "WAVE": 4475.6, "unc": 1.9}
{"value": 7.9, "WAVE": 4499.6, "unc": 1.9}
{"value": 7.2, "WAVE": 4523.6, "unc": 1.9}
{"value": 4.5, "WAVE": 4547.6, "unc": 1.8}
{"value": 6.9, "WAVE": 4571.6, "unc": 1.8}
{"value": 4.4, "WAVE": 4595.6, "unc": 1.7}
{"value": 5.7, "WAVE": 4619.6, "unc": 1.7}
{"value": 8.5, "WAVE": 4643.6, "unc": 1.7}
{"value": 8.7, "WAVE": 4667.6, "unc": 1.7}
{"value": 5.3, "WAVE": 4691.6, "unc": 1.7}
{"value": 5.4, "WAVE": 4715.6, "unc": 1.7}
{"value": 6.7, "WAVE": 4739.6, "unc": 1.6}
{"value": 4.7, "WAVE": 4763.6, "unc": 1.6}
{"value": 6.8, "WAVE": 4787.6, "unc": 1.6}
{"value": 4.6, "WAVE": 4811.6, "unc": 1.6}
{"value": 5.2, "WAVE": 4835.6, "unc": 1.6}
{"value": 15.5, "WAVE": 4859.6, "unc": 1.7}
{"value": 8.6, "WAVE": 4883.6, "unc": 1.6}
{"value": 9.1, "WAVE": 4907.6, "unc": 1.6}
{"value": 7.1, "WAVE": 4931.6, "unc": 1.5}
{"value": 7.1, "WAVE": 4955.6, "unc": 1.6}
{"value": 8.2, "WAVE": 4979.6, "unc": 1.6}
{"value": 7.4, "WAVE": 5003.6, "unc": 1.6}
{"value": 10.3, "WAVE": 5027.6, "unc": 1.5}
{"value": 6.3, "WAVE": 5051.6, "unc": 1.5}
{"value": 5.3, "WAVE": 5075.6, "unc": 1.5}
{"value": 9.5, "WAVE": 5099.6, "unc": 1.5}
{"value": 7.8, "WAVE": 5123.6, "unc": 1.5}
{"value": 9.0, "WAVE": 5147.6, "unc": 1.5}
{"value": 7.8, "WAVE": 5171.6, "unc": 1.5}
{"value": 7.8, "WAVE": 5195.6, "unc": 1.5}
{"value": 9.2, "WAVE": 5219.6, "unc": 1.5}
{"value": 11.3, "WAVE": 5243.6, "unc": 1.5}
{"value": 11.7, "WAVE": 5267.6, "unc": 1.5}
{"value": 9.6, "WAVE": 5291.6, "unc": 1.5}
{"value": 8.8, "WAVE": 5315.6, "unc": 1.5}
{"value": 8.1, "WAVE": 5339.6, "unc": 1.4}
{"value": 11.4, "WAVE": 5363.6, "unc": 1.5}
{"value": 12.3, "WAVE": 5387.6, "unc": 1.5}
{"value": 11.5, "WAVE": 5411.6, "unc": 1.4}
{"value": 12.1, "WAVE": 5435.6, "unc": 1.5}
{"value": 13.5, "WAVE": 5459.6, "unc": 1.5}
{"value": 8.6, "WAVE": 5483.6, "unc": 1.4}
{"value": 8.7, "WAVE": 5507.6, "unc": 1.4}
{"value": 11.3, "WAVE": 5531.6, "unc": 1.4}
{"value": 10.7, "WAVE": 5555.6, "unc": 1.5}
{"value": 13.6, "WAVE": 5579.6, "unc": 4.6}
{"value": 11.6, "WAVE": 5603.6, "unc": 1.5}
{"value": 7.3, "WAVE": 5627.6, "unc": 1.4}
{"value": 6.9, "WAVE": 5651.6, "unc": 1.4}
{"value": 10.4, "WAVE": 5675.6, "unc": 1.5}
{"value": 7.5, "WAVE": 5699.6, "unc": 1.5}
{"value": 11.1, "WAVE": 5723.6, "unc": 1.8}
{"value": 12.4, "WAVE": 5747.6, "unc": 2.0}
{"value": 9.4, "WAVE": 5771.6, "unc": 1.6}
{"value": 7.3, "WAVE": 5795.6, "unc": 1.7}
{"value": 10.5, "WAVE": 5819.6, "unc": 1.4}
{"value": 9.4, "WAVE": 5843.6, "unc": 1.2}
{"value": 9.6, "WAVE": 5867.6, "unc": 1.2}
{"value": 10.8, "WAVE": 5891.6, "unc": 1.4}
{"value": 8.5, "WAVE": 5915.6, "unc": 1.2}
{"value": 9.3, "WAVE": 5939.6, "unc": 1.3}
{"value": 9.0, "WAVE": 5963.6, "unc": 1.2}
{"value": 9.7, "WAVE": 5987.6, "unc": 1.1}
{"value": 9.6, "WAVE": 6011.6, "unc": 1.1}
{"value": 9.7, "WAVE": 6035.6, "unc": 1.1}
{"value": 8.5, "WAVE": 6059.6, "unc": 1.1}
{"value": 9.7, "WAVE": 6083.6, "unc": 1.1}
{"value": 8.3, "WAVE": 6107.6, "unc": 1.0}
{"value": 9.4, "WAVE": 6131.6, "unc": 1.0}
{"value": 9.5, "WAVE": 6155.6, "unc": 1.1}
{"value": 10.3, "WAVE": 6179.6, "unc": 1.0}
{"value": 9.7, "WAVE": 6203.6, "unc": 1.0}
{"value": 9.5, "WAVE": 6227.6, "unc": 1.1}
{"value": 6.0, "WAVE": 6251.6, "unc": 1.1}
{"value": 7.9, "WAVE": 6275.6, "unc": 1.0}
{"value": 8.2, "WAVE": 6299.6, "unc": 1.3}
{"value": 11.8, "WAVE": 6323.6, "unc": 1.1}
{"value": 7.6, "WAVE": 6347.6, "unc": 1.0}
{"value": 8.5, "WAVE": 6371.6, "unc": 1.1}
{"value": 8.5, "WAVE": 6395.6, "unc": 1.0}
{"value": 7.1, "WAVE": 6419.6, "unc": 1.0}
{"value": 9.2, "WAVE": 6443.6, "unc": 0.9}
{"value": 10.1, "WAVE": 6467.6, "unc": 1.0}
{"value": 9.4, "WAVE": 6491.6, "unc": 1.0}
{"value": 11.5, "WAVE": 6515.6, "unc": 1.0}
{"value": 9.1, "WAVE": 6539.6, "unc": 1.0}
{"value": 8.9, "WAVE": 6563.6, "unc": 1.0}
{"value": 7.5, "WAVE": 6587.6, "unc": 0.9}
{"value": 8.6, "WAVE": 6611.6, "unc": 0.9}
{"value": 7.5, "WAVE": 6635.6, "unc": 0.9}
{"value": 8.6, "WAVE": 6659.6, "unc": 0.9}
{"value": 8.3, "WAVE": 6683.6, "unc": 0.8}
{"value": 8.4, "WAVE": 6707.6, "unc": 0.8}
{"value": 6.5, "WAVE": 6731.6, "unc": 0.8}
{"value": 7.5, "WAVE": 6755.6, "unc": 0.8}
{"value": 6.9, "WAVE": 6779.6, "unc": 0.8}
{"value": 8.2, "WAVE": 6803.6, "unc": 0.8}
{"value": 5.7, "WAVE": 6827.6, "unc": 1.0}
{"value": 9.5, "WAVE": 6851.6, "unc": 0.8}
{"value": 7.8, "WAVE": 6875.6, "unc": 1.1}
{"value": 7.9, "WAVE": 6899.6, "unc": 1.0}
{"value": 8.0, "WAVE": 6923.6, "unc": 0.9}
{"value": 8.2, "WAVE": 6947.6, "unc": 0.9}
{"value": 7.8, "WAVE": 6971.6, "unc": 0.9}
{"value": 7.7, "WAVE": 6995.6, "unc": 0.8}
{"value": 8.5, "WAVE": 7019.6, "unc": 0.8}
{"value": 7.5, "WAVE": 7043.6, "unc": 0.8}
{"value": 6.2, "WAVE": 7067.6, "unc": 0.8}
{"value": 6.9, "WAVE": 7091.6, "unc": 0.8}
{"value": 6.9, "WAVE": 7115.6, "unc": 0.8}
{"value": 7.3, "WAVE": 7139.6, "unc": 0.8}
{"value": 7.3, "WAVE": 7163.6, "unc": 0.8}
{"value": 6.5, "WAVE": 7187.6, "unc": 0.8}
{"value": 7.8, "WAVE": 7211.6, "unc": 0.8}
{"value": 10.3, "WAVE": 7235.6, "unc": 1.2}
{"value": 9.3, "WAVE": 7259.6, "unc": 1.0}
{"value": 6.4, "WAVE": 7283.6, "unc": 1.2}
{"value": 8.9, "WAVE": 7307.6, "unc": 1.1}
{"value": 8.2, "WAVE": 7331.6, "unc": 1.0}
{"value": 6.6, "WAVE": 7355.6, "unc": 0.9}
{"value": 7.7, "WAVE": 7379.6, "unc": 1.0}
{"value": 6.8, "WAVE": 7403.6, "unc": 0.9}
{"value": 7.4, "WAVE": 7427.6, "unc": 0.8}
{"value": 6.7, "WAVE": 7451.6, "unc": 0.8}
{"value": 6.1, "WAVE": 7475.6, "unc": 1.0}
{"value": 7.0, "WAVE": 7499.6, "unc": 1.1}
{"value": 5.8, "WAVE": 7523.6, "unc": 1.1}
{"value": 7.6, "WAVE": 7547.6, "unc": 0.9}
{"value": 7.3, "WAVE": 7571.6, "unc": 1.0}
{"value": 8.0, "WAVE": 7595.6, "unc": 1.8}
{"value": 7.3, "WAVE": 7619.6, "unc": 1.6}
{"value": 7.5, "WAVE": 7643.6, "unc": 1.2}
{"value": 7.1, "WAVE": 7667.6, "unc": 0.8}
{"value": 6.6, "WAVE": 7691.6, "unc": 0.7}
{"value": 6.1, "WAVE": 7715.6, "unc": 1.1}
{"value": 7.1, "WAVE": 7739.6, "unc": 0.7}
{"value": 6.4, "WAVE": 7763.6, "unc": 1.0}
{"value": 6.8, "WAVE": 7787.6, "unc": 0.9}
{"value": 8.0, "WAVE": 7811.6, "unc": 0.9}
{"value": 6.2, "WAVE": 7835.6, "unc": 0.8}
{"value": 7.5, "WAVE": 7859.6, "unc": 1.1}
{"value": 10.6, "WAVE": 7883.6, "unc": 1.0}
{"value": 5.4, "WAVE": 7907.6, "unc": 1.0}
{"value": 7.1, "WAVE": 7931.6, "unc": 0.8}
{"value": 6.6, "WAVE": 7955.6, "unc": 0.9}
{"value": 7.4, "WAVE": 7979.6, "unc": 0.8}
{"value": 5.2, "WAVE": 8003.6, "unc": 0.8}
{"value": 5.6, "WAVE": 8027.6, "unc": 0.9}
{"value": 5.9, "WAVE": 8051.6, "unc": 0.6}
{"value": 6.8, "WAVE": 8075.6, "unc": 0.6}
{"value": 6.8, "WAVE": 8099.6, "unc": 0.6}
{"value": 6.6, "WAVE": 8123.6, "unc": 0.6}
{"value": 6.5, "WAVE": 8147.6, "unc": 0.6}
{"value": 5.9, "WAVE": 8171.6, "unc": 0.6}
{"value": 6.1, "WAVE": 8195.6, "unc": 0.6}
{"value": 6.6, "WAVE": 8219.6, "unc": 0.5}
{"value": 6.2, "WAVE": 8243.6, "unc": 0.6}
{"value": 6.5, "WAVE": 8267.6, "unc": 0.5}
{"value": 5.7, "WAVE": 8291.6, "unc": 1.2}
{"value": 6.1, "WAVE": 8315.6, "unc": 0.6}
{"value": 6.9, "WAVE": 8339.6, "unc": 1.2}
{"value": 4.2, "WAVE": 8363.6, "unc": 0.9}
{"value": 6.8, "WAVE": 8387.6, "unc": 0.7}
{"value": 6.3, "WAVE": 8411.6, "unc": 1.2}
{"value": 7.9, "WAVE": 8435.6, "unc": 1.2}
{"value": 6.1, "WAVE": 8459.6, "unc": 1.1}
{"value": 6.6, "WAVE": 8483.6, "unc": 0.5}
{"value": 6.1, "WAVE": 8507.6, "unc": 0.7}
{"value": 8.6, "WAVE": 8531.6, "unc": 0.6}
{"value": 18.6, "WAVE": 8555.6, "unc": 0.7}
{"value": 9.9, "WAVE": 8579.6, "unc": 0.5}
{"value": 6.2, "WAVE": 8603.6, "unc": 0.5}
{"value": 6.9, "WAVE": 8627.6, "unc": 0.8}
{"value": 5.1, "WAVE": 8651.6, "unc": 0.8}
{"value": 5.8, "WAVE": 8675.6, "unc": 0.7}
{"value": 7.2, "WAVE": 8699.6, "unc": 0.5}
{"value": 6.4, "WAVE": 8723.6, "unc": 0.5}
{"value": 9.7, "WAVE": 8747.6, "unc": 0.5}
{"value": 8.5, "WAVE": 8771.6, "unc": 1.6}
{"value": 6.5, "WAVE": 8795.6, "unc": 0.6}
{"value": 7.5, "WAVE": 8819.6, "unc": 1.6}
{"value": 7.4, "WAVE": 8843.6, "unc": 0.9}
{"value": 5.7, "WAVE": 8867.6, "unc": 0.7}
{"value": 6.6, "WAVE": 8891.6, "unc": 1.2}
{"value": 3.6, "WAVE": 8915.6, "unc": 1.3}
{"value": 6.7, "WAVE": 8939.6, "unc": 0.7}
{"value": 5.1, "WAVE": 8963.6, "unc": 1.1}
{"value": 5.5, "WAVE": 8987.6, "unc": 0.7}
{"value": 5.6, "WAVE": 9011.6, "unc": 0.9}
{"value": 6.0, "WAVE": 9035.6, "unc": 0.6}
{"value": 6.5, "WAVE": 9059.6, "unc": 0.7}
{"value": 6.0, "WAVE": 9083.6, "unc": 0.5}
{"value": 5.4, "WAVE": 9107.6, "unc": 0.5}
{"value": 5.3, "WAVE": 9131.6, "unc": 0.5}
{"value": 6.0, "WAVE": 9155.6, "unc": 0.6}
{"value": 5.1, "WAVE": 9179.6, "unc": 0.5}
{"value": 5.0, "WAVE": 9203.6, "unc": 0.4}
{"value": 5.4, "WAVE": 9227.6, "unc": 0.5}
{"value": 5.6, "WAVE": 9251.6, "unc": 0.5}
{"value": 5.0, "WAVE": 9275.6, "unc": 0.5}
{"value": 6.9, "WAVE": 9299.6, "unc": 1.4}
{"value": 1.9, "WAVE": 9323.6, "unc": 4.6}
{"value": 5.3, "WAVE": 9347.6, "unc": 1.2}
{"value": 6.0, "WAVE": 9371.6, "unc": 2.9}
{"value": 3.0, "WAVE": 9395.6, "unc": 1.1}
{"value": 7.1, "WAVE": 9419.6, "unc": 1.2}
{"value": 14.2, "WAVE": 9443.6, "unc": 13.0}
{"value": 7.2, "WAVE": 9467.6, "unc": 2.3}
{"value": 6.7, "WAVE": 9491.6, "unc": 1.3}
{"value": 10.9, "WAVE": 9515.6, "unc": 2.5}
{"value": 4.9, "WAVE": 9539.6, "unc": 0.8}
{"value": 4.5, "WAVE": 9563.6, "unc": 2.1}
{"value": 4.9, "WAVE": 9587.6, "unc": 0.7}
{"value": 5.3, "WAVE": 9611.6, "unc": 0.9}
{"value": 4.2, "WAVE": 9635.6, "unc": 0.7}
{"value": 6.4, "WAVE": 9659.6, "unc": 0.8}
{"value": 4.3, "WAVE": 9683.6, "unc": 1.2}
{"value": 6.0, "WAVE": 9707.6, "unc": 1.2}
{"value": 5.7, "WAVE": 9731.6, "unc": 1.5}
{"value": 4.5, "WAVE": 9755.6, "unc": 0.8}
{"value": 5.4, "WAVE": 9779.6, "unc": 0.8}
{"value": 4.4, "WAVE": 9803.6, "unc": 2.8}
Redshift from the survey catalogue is 0.30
